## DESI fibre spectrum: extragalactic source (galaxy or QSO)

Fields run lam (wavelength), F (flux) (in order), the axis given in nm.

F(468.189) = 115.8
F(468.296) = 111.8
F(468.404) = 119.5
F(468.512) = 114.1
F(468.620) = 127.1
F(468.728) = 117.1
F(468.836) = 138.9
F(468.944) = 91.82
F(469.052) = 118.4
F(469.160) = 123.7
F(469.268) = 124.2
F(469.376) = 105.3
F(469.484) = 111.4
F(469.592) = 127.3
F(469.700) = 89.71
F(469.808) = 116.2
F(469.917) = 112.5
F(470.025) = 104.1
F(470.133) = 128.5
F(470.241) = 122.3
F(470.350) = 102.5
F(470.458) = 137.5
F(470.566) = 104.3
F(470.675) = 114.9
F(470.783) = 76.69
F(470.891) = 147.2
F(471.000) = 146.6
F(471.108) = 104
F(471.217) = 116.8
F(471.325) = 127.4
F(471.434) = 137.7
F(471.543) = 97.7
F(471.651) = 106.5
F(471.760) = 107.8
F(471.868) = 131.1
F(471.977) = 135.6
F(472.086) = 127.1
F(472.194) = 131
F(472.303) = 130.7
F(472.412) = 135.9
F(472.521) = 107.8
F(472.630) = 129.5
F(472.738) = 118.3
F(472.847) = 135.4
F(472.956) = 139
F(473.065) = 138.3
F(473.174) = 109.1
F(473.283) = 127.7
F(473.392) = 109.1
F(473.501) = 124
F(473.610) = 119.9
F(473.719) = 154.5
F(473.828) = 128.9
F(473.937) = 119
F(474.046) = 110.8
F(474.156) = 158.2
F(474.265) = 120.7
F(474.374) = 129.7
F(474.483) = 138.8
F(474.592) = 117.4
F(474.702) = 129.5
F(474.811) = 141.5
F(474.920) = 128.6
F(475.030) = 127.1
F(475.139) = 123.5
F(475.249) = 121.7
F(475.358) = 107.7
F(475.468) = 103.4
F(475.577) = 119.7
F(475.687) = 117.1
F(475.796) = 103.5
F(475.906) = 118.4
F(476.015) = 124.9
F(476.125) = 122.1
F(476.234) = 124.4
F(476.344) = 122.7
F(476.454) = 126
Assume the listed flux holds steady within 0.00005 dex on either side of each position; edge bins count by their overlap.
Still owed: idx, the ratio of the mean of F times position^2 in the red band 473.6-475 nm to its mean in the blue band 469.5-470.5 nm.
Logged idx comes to 1.16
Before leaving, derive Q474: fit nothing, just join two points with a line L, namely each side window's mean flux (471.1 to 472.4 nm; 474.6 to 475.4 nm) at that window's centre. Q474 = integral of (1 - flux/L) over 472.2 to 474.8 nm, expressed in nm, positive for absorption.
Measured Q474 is -0.08 nm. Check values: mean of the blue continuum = 122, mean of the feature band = 128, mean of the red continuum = 125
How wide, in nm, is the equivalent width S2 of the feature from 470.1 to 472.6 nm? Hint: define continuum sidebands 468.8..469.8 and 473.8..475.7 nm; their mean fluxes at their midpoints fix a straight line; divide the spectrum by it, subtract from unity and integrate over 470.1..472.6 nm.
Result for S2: -0.06 nm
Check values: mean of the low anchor 114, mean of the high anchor 125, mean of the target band 121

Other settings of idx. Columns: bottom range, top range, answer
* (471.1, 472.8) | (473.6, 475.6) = 1.05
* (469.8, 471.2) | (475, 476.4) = 1.03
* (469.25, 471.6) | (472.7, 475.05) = 1.12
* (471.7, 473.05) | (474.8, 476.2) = 0.95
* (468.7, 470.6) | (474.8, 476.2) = 1.06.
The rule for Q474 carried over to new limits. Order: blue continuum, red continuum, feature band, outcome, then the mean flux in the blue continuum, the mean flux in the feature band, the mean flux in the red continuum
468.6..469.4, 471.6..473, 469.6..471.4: 0.08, 118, 116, 126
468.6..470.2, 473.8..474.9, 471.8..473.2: -0.05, 116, 129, 129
